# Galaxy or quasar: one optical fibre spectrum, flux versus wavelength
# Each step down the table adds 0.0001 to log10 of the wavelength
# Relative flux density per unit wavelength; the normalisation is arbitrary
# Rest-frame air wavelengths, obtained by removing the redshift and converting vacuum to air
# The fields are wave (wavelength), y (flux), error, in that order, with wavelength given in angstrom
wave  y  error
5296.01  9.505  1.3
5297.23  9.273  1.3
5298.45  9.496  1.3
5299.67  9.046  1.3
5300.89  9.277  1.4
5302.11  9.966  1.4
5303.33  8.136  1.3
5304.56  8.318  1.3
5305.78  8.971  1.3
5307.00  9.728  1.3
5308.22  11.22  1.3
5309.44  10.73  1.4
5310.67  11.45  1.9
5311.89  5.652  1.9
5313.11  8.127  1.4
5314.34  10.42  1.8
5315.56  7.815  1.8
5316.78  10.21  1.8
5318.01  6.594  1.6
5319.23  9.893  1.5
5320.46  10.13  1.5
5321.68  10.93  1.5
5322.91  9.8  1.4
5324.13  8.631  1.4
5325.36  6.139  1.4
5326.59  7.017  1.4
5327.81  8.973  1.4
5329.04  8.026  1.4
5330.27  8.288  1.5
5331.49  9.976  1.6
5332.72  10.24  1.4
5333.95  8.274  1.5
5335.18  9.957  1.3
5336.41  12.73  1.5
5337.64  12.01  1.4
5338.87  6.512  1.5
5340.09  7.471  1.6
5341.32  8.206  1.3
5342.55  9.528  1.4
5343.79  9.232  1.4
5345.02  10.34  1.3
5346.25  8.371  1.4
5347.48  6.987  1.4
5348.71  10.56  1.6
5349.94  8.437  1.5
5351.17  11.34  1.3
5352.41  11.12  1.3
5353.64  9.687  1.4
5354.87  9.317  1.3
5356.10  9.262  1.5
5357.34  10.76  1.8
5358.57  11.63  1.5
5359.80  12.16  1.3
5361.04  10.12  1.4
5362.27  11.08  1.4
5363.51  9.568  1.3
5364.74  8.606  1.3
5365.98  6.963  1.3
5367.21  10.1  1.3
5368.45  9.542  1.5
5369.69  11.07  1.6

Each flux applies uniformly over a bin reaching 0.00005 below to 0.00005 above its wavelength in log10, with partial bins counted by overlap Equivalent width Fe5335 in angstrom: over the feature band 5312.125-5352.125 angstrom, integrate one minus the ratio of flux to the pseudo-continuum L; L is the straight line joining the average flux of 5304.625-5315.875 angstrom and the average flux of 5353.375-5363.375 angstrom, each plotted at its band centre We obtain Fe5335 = 3.2 angstrom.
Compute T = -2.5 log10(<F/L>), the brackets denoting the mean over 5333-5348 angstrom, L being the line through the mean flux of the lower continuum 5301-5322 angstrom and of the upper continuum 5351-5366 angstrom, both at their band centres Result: 0.08 mag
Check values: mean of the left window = 9.29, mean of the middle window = 9.17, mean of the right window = 10.2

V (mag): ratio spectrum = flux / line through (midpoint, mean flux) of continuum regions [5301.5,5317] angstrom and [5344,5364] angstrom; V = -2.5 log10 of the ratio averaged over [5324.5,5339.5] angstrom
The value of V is 0.08 mag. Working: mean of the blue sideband 9.27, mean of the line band 9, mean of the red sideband 10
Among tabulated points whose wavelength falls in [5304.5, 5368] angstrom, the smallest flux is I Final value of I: 5.652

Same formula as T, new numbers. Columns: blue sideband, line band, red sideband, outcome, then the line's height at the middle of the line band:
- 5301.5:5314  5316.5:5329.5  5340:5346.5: 0.05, 9.14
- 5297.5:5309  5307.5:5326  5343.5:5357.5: 0.03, 9.43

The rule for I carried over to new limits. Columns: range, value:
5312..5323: 6.594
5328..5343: 6.512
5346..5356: 6.987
